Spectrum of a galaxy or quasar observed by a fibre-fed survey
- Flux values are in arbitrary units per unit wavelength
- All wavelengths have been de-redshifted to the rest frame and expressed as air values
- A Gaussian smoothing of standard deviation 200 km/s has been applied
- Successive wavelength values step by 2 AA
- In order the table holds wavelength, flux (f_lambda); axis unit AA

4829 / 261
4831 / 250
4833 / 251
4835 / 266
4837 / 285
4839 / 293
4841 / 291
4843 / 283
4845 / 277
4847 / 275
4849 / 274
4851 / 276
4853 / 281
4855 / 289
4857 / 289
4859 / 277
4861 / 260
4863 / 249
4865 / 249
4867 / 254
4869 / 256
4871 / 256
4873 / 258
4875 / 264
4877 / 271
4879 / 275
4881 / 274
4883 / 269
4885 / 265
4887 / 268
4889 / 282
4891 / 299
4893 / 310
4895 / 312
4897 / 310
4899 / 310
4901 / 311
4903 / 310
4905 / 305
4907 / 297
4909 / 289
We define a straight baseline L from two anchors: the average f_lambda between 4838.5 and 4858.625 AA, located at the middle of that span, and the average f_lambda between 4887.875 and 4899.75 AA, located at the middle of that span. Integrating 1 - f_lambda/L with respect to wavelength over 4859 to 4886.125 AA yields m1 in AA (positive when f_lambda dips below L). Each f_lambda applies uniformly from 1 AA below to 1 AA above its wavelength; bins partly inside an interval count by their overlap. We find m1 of 2.9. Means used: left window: 282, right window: 303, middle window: 262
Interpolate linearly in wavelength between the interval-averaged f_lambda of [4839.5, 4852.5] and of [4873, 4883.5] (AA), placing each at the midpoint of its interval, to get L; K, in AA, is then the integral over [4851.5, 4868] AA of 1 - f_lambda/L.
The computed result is 0.41 AA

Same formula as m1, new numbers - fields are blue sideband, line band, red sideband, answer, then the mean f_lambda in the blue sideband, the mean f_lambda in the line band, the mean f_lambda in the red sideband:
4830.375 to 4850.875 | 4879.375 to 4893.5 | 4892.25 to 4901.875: 1.13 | 275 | 280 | 311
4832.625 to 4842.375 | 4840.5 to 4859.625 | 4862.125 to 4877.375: -0.76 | 279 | 281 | 257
